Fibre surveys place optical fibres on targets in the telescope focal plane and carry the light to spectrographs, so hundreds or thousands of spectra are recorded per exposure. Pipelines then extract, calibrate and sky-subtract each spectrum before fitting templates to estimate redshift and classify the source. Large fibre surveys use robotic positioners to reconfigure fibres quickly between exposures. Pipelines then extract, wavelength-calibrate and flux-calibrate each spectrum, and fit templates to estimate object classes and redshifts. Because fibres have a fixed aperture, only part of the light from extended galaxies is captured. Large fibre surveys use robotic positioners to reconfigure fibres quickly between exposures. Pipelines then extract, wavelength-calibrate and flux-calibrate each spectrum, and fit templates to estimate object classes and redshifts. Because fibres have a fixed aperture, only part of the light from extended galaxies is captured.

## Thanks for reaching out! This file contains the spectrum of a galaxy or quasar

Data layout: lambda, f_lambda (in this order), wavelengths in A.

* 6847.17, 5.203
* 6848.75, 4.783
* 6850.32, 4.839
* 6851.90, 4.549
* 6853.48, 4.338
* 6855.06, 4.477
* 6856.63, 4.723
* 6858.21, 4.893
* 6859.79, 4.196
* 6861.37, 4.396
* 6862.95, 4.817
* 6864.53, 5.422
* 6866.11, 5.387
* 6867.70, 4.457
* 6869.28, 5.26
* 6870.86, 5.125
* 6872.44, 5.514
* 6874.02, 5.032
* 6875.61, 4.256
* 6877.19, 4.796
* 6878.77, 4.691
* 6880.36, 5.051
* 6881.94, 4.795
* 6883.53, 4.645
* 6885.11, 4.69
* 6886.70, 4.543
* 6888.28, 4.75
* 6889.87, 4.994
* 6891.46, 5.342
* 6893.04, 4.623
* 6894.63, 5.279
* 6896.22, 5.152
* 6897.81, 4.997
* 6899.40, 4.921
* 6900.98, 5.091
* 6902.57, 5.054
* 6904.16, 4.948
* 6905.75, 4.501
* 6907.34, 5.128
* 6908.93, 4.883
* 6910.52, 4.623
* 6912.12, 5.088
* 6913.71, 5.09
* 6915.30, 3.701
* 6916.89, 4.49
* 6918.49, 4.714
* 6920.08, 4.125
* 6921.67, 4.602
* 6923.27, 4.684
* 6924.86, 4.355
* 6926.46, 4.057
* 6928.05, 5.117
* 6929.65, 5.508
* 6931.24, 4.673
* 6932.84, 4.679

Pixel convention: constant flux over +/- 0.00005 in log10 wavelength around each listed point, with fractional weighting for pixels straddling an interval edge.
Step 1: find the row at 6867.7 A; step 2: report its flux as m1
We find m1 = 4.457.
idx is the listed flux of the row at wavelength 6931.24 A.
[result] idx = 4.673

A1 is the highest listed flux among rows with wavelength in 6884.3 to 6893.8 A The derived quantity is 5.342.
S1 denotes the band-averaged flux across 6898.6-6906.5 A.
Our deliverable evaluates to 4.91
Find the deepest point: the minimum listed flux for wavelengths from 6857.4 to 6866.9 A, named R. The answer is 4.196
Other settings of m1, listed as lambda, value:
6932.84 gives 4.679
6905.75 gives 4.501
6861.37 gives 4.396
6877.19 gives 4.796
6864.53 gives 5.422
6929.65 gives 5.508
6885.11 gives 4.69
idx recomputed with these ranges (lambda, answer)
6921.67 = 4.602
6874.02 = 5.032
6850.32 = 4.839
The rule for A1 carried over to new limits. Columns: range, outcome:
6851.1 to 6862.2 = 4.893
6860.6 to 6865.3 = 5.422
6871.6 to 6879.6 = 5.514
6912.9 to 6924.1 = 5.09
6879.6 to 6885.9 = 5.051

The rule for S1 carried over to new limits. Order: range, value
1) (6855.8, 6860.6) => 4.61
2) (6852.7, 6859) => 4.61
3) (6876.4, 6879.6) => 4.75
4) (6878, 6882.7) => 4.85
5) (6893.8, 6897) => 5.2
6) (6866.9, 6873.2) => 5.08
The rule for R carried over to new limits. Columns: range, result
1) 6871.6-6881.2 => 4.256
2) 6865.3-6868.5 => 4.457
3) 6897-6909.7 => 4.501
